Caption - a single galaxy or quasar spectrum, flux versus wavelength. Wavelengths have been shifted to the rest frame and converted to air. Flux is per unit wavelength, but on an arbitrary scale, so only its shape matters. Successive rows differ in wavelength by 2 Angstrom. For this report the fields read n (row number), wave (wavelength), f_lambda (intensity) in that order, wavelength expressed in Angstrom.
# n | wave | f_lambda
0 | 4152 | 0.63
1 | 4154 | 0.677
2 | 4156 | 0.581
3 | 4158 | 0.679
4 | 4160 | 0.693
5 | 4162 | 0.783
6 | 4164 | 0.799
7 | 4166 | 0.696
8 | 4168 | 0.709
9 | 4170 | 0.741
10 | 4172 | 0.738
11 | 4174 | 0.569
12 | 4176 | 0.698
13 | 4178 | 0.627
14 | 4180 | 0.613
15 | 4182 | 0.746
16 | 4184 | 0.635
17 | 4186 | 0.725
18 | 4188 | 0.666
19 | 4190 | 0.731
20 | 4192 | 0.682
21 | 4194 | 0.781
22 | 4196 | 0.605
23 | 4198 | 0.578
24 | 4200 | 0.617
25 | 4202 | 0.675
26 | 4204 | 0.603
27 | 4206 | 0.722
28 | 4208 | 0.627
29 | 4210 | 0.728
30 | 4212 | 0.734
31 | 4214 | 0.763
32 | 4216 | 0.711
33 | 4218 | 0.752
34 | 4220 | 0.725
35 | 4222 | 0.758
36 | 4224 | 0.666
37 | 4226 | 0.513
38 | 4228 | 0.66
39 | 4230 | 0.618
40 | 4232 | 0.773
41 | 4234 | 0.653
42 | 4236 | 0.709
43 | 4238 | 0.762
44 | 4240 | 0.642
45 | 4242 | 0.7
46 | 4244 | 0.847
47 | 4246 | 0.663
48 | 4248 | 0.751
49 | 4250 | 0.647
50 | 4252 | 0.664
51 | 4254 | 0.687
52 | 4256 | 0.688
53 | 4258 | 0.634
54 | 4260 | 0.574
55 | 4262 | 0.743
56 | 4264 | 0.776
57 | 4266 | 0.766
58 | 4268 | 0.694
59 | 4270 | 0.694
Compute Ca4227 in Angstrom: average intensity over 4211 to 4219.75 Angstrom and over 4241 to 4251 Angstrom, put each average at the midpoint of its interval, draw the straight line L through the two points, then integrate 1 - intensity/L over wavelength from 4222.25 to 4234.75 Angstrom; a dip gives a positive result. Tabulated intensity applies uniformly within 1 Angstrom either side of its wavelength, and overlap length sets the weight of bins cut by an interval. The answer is 1.33 Angstrom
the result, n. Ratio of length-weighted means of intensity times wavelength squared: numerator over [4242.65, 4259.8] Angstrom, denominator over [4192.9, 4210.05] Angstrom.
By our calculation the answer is 1.1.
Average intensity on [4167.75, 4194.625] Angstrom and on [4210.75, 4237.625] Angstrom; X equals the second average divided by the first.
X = 1.01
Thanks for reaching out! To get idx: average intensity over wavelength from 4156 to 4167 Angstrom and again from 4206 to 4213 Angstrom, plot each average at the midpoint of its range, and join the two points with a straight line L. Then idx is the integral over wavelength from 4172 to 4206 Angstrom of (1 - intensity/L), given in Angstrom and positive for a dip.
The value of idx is 2.1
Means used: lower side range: 0.716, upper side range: 0.7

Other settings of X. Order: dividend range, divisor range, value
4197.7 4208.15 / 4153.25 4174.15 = 0.91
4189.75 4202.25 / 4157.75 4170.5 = 0.91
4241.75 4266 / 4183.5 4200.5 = 1.04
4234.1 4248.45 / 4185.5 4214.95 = 1.06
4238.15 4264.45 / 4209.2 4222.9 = 0.94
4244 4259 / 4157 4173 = 0.94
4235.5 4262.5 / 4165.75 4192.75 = 1.01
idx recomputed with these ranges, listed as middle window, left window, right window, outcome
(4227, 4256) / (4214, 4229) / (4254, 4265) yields -0.5 Angstrom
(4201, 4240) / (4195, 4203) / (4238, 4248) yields -1.3 Angstrom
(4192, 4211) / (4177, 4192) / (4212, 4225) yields 1.2 Angstrom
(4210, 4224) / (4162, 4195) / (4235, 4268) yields -0.7 Angstrom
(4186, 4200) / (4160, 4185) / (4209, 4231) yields 0.4 Angstrom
